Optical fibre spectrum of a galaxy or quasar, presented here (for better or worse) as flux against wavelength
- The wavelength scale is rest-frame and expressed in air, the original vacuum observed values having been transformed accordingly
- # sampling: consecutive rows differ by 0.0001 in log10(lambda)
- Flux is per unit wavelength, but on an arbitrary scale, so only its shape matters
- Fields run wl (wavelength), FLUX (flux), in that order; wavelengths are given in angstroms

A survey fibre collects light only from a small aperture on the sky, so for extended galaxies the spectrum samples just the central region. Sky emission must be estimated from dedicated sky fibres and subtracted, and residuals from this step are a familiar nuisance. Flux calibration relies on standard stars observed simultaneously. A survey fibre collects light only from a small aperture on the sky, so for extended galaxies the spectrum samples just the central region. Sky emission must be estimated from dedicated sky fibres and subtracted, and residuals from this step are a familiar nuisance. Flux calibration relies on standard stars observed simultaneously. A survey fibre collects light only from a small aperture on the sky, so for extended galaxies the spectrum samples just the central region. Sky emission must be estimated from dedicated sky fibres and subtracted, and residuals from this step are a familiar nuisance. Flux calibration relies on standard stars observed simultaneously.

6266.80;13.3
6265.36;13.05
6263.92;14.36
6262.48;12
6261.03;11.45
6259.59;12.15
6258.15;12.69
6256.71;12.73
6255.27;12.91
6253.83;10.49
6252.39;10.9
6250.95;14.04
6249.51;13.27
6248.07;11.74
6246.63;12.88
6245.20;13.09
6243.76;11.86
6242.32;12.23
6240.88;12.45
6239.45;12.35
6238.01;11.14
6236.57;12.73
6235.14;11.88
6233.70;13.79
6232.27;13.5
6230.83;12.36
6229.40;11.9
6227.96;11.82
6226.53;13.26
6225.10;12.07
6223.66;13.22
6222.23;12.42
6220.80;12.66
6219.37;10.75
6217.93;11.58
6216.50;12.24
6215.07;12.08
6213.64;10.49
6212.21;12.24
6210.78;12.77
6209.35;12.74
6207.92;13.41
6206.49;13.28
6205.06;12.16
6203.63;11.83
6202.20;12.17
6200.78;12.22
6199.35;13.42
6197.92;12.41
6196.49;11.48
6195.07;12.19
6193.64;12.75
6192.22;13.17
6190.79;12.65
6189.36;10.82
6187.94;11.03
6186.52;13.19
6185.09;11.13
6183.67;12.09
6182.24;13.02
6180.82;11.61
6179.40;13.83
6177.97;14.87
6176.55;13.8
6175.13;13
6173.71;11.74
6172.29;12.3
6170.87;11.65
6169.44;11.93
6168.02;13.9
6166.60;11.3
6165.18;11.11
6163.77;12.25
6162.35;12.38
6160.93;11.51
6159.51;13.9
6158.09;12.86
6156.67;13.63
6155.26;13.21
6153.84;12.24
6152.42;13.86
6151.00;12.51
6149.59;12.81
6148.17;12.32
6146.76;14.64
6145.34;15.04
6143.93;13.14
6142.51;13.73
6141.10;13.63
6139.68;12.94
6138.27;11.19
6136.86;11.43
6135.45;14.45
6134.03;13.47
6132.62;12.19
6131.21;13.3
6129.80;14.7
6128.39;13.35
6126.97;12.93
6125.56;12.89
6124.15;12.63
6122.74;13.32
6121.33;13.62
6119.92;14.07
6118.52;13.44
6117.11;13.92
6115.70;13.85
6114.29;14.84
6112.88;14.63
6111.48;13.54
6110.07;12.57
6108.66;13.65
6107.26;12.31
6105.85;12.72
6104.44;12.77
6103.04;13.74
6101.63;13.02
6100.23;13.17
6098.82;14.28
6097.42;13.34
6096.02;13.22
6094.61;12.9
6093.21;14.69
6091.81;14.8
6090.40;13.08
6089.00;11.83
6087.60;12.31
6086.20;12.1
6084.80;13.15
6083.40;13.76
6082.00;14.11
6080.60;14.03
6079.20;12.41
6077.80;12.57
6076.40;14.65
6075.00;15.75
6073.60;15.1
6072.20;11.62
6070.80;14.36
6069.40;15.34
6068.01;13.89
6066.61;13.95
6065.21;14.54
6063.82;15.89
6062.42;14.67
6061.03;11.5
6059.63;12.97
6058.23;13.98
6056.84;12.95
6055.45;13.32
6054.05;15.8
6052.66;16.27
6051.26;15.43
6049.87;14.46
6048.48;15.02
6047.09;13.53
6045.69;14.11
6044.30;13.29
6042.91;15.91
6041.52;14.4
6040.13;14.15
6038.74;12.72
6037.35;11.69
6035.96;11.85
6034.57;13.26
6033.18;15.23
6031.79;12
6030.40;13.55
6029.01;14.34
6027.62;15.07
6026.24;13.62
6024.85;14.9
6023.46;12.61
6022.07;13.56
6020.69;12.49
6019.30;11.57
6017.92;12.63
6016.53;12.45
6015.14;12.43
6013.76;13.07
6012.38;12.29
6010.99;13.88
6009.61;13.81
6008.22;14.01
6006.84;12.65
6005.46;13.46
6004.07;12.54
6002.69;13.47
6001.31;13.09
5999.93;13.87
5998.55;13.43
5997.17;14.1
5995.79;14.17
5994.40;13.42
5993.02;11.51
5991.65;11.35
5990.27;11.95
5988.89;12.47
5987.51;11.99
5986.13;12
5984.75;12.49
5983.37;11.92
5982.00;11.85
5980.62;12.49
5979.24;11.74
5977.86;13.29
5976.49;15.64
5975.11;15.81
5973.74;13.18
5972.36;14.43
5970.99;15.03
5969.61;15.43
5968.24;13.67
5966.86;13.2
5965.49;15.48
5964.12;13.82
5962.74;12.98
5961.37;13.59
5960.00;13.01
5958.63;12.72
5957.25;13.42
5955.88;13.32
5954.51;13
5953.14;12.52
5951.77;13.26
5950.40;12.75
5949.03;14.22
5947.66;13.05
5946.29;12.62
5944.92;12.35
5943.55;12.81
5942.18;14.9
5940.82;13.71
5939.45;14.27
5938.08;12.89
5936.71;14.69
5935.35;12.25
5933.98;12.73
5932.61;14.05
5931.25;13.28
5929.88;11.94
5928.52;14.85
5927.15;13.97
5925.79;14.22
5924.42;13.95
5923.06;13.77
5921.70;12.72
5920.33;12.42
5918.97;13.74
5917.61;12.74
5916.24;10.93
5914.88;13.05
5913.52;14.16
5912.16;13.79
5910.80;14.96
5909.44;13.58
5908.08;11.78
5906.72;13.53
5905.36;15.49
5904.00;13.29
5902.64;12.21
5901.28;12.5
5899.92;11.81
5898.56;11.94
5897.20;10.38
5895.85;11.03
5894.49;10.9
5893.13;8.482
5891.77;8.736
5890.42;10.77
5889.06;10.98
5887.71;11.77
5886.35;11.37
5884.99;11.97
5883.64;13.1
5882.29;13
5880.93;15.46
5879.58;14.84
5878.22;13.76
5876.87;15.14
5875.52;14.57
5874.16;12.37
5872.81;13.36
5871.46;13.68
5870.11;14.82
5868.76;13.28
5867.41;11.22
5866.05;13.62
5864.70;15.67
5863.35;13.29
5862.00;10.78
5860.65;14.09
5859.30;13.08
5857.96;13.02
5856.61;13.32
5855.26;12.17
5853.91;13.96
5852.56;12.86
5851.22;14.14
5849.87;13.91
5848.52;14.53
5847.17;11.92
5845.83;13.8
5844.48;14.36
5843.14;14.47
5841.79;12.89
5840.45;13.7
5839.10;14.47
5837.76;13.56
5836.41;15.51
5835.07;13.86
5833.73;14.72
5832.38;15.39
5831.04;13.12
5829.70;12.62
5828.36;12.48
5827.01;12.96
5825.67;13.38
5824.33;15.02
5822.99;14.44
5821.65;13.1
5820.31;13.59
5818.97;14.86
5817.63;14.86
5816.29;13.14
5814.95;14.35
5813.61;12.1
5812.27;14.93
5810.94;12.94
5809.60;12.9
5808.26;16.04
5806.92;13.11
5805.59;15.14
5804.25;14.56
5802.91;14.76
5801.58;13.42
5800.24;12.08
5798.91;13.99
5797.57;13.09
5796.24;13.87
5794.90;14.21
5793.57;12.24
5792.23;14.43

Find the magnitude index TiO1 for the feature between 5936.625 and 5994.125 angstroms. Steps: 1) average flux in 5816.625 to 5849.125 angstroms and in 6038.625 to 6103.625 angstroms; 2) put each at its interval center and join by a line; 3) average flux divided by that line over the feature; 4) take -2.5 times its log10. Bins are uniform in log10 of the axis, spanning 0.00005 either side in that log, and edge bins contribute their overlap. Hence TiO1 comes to 0.052 mag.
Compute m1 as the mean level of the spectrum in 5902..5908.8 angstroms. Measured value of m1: 13.3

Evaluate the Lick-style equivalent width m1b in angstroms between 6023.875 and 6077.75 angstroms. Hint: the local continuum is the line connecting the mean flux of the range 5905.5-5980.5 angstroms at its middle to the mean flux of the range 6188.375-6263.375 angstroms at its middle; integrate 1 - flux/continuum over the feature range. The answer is -4.12 angstroms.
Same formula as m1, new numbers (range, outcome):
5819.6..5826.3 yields 13.9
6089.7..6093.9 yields 14.2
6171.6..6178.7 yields 13.1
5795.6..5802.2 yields 13.3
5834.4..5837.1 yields 14.7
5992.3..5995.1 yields 12.5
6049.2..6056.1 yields 15.1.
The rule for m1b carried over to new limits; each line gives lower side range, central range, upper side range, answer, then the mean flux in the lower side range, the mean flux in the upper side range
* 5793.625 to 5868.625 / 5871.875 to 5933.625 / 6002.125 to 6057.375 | 3.8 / 13.7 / 13.6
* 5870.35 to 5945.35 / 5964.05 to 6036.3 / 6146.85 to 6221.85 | -2.8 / 12.9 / 12.5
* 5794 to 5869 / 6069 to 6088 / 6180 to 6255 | -1.3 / 13.7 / 12.3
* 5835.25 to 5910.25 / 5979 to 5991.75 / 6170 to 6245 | 0.7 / 13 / 12.4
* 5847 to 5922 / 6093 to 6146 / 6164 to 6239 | -3.7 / 12.9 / 12.4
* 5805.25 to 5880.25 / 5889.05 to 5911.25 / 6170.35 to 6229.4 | 2.6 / 13.7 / 12.4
